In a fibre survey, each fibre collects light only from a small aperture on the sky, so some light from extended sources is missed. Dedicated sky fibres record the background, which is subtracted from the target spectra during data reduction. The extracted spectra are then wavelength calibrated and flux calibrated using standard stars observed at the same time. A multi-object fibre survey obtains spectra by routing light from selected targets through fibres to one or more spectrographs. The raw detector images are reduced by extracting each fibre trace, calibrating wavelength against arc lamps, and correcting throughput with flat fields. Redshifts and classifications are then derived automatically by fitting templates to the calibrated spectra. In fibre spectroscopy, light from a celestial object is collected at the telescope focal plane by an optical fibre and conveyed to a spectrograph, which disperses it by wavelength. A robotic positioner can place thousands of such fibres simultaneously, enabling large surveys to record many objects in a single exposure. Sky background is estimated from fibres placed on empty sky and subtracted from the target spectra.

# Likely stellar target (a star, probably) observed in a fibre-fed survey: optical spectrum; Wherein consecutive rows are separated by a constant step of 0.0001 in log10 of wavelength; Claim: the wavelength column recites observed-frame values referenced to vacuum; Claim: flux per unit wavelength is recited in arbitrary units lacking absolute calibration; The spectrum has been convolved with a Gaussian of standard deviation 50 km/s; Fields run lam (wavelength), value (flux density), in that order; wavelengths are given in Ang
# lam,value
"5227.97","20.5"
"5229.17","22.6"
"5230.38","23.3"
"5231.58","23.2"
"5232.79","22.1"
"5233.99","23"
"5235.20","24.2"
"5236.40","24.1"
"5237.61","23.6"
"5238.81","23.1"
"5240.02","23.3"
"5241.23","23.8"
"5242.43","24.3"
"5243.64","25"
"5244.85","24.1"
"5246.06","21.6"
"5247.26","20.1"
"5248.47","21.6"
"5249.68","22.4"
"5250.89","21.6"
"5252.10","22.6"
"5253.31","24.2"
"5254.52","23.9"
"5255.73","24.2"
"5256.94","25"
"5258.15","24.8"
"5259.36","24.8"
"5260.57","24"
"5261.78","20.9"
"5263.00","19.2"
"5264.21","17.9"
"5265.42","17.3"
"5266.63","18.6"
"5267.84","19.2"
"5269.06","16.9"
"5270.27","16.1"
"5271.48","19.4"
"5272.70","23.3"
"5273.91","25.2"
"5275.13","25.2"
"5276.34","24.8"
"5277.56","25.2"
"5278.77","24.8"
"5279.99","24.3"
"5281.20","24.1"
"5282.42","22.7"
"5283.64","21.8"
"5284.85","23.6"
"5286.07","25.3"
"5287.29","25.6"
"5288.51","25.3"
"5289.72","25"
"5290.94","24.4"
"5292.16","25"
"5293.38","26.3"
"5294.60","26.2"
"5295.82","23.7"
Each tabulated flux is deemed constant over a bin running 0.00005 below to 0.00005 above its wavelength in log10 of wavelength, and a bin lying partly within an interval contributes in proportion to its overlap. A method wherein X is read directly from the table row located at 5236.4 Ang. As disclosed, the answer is 24.1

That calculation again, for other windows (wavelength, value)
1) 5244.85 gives 24.1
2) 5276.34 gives 24.8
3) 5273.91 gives 25.2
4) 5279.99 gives 24.3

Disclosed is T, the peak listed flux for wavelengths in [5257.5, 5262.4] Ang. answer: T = 24.8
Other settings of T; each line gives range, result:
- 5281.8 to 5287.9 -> 25.6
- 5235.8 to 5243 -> 24.3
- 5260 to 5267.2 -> 24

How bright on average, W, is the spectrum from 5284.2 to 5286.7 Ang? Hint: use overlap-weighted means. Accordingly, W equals 24.4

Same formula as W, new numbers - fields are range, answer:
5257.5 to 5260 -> 24.8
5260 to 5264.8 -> 20.5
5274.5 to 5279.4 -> 25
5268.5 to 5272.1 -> 17.5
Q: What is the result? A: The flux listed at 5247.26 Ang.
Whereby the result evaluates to 20.1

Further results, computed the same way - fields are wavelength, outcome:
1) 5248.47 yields 21.6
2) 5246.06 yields 21.6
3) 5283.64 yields 21.8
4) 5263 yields 19.2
